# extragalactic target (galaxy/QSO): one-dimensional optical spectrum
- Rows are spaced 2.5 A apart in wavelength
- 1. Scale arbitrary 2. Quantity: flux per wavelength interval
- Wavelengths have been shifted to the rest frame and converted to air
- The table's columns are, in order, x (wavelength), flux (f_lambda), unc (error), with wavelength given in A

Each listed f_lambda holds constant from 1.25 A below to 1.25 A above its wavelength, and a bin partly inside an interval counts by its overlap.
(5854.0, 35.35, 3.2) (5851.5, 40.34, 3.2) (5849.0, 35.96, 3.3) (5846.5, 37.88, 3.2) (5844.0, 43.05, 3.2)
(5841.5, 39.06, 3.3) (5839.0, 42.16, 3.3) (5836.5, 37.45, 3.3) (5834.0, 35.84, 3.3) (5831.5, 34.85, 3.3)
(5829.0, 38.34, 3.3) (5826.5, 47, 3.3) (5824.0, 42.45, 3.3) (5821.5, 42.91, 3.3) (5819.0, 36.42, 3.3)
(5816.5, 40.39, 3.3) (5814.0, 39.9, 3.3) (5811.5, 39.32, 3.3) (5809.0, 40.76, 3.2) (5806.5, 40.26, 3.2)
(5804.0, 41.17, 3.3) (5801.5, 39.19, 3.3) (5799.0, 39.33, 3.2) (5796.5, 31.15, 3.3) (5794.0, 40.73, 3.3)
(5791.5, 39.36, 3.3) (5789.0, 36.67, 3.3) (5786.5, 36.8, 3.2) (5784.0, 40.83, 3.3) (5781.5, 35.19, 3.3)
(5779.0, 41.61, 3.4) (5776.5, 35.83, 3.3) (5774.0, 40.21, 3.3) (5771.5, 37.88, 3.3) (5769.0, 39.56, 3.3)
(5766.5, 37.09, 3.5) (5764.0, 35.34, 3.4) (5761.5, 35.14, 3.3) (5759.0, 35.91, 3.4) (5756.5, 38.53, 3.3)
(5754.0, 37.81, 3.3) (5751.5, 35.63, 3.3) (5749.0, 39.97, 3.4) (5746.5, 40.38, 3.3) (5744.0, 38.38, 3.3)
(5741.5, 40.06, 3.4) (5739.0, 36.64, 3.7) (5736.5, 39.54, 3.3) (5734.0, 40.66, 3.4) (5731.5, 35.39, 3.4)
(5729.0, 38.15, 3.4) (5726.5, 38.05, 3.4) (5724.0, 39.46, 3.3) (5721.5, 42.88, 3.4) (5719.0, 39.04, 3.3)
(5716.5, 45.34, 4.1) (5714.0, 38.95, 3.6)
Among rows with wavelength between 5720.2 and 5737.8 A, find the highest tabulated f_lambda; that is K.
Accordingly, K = 42.88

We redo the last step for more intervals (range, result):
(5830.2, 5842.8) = 42.16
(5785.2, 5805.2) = 41.17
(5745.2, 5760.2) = 40.38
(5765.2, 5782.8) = 41.61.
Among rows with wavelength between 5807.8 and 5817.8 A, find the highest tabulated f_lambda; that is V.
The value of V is 40.76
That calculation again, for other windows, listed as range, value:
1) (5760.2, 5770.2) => 39.56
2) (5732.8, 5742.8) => 40.66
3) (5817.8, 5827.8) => 47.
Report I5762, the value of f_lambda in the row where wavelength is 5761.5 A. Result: 35.14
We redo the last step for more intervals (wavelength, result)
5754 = 37.81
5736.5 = 39.54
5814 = 39.9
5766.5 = 37.09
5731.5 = 35.39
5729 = 38.15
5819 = 36.42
